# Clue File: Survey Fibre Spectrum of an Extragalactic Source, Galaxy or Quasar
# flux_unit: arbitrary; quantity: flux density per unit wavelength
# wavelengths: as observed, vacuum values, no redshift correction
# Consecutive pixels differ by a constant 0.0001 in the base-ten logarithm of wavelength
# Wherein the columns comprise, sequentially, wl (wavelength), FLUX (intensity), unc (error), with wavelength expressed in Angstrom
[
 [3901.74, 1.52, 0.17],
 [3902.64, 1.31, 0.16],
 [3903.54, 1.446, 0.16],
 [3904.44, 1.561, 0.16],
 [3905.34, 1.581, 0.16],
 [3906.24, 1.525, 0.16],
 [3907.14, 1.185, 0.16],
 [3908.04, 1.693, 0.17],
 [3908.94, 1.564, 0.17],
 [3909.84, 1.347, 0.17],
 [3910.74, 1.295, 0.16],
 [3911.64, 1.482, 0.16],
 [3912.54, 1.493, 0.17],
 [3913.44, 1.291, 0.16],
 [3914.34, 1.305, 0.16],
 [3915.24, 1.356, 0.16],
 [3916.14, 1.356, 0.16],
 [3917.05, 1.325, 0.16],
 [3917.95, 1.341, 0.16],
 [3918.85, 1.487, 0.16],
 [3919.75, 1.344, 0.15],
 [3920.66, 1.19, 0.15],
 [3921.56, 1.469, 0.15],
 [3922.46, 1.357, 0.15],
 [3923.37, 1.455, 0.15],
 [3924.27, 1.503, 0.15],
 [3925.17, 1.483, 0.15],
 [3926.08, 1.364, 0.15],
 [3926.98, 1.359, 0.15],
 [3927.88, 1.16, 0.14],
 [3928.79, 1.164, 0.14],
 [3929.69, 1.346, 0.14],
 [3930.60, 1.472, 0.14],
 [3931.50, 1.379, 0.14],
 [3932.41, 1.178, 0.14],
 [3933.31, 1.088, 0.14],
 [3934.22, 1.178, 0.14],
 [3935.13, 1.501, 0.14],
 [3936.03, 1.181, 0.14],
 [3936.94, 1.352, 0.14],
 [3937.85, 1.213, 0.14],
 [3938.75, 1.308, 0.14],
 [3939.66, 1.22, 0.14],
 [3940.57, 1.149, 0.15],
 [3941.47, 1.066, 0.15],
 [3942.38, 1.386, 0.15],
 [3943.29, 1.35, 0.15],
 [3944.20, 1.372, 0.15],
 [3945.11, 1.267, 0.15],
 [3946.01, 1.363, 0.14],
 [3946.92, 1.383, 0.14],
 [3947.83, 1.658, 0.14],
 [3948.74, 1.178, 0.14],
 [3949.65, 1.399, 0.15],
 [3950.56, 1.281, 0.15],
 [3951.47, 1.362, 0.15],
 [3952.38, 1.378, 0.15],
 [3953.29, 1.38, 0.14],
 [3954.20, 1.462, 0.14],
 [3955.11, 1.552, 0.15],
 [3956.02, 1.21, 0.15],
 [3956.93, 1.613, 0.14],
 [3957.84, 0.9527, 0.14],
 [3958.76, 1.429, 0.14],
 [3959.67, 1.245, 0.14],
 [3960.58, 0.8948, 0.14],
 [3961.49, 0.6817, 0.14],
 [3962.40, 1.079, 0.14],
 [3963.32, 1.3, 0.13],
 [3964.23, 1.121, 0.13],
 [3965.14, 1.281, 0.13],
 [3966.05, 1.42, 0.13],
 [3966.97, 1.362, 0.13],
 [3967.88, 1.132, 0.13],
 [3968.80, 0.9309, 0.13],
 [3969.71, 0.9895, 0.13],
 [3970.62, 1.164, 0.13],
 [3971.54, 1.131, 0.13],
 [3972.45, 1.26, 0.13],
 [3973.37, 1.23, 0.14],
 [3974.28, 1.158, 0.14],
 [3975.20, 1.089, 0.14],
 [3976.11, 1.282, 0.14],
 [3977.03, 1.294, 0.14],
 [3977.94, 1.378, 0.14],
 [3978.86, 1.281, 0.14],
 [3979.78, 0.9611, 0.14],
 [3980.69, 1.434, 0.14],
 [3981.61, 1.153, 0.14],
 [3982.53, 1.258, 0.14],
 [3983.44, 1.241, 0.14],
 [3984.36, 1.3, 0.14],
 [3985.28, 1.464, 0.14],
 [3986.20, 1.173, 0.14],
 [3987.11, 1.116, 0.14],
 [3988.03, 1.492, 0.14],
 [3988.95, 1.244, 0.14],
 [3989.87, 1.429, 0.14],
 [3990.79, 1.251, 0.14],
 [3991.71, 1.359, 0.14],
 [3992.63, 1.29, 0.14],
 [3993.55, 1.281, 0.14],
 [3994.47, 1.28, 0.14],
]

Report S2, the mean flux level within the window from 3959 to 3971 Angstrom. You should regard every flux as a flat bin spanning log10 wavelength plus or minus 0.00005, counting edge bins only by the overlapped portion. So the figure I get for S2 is 1.13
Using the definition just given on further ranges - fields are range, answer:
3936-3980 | 1.25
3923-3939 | 1.32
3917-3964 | 1.3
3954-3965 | 1.21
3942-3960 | 1.36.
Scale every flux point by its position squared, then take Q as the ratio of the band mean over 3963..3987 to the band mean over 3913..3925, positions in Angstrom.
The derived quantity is 0.9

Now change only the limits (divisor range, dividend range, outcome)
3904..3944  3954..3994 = 0.94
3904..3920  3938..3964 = 0.92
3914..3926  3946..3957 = 1.03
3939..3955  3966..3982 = 0.91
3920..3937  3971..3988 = 0.96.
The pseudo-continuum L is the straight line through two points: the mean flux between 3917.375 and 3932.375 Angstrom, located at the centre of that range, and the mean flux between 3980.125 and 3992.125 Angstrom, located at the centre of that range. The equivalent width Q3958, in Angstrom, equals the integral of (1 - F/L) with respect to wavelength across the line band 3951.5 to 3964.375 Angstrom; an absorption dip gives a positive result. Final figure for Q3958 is 0.8 Angstrom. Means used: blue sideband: 1.36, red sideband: 1.3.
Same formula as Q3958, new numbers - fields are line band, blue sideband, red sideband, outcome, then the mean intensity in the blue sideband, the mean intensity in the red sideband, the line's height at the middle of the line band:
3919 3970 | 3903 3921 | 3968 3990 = 1.29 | 1.41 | 1.22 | 1.32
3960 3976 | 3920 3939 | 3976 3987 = 1.78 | 1.32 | 1.26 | 1.28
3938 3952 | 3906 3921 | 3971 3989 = 0.06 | 1.39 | 1.25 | 1.32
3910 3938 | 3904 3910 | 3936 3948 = 1.28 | 1.5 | 1.3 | 1.4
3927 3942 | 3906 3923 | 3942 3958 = 1.39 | 1.39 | 1.37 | 1.38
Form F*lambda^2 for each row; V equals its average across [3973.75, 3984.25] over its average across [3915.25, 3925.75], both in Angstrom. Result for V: 0.91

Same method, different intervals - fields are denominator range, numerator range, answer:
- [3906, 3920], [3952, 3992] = 0.91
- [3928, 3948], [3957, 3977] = 0.91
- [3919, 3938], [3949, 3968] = 0.97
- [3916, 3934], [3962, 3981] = 0.92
